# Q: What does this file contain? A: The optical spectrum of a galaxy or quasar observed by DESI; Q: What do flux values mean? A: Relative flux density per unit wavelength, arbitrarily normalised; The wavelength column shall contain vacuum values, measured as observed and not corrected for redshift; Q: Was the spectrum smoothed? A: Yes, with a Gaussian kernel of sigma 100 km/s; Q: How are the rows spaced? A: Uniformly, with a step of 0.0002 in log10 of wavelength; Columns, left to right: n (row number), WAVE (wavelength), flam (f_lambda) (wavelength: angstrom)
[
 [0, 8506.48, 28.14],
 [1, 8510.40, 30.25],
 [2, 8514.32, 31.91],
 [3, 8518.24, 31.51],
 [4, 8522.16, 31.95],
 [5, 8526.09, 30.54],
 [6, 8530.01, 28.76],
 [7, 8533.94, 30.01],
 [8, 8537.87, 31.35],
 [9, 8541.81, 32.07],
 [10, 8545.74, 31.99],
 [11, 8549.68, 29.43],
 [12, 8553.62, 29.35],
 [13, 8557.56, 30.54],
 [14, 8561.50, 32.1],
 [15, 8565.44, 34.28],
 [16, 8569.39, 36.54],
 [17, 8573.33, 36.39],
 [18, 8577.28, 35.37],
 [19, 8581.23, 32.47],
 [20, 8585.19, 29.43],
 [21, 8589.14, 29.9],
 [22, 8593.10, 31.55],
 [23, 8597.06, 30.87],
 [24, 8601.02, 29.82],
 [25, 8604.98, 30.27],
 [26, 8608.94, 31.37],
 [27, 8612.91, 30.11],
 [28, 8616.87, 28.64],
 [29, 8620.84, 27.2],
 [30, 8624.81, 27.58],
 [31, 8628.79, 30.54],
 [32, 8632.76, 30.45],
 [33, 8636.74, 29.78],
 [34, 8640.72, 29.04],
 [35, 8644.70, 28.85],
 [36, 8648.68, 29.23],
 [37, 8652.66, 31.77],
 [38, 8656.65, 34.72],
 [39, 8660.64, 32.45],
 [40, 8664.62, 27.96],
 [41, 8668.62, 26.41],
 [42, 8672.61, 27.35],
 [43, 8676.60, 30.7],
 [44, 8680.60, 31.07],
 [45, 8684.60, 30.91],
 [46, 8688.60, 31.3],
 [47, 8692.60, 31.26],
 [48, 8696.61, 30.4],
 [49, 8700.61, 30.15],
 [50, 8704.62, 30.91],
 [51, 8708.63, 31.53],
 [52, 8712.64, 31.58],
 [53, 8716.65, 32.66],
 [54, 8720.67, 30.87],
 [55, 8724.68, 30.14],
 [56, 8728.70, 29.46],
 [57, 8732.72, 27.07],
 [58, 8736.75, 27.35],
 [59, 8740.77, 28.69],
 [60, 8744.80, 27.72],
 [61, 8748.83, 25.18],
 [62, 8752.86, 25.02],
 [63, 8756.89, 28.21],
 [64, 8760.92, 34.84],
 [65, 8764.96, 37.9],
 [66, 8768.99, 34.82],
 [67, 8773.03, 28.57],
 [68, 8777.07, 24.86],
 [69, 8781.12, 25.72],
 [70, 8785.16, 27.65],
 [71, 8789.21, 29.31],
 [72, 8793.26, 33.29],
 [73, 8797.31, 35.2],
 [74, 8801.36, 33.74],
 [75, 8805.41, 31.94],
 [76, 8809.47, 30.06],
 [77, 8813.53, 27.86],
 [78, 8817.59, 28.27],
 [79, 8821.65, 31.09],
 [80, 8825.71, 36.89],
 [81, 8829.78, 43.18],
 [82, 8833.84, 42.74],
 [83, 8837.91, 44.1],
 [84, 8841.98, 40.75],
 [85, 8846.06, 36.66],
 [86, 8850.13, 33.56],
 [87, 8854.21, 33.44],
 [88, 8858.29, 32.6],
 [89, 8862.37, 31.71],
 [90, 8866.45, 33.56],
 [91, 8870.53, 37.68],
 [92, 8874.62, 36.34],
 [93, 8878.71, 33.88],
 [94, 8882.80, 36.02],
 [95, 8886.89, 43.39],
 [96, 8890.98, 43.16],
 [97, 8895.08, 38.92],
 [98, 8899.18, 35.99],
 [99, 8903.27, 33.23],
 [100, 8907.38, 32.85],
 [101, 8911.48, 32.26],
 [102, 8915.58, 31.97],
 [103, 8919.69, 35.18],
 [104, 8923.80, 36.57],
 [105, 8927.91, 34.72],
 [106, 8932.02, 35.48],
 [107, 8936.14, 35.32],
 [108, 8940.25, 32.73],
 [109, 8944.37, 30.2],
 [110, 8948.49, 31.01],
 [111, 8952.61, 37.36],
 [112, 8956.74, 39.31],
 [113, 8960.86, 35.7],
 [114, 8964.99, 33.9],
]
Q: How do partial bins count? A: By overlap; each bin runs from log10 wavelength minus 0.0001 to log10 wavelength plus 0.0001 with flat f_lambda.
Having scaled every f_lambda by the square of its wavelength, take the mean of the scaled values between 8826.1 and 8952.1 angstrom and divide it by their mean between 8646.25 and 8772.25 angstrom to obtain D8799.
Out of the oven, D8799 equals 1.2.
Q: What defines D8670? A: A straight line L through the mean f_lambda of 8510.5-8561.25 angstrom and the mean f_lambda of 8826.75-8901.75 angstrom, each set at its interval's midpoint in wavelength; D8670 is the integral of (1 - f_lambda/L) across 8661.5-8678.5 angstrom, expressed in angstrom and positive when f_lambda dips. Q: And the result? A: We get 2.6 angstrom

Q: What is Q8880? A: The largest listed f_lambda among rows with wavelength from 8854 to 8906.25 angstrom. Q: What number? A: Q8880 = 43.39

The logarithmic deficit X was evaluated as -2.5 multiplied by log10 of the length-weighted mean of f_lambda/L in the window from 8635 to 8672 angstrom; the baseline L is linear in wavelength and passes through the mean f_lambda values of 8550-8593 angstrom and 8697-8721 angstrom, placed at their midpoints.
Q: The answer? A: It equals 0.064 mag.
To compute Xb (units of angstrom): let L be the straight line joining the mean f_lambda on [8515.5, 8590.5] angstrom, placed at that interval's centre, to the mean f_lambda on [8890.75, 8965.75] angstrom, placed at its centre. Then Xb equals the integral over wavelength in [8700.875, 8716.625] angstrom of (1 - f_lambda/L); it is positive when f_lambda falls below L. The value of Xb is 0.81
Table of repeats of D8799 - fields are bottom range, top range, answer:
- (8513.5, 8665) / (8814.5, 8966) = 1.23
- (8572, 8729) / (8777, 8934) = 1.19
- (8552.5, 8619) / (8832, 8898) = 1.26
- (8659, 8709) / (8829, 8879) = 1.27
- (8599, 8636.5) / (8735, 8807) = 1.05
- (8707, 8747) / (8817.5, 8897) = 1.29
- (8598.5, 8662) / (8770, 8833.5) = 1.09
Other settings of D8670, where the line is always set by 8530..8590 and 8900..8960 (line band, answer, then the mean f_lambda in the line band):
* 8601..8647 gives 4.2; 29.5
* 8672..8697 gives 1.6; 30.6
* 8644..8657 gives 0.7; 30.9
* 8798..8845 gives -2.7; 35.5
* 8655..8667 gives 0.4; 31.5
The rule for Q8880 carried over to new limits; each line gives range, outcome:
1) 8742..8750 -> 27.72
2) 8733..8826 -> 37.9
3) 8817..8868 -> 44.1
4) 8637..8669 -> 34.72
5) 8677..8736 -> 32.66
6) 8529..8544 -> 32.07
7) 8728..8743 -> 29.46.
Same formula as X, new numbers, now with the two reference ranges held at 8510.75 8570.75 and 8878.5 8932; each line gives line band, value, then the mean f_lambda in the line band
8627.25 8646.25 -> 0.10 mag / 29.7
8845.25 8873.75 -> 0.04 mag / 34.2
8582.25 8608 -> 0.06 mag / 30.4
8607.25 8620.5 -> 0.09 mag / 29.7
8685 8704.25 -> 0.09 mag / 30.8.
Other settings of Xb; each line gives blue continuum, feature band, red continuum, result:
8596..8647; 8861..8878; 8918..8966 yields -0.63 angstrom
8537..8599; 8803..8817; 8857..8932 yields 1.94 angstrom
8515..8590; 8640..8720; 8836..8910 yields 7.46 angstrom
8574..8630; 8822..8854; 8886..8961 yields -4.49 angstrom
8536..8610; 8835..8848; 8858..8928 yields -2.09 angstrom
